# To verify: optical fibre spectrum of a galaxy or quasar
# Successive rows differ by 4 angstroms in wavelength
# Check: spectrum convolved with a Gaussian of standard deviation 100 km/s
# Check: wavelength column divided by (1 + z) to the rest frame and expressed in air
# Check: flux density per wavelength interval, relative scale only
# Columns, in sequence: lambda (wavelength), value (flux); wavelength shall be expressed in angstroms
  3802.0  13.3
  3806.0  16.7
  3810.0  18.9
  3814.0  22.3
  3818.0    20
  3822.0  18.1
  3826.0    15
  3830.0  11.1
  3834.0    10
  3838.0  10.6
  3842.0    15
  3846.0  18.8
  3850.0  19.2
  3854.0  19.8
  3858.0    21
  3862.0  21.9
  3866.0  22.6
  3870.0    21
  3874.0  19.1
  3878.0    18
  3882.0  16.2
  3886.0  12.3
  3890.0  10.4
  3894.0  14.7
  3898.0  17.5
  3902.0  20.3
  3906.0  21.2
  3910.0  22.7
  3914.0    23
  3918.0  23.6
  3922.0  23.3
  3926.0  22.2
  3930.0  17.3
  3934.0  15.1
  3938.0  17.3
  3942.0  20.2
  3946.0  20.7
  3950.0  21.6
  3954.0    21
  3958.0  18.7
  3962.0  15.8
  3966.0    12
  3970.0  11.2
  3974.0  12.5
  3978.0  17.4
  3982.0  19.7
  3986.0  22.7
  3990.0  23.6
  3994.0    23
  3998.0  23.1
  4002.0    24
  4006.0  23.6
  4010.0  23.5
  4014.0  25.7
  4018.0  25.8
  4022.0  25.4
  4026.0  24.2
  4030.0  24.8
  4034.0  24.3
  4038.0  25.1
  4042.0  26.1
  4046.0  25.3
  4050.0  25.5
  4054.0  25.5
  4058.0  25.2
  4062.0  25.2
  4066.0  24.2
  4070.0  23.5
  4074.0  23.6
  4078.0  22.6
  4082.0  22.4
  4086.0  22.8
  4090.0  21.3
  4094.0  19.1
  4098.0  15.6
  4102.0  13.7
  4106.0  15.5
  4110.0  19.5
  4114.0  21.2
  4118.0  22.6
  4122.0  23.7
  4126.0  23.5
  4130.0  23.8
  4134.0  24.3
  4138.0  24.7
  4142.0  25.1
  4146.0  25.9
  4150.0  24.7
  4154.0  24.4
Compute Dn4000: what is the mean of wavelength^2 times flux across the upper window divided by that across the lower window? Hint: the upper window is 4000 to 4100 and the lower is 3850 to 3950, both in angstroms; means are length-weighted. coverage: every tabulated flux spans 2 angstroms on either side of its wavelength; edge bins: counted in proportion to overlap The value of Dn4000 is 1.33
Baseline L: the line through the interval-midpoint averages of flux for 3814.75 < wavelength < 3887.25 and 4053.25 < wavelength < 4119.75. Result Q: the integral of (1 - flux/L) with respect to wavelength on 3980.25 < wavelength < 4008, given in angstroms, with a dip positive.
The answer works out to -4.34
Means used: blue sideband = 17.3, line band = 22.8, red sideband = 21.3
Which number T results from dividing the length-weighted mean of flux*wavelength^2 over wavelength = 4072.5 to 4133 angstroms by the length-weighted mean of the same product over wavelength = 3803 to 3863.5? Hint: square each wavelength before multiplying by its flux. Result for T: 1.4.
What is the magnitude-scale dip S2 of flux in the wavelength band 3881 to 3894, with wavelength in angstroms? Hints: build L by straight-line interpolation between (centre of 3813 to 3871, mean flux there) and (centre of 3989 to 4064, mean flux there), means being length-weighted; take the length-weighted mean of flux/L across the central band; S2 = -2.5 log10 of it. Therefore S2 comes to 0.43 mag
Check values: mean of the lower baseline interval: 17.6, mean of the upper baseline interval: 24.7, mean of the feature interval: 13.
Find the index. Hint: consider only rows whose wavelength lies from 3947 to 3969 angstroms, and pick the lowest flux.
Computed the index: 12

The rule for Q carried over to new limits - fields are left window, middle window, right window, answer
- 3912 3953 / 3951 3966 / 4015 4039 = 2.6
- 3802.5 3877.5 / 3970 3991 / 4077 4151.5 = 1.7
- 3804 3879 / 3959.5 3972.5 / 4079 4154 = 4.2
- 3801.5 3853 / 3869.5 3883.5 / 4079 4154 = -1.0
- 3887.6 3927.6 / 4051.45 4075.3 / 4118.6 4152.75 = -1.7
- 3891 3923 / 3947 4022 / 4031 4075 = 8.0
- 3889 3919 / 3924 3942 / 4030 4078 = 1.9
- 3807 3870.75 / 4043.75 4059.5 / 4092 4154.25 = -3.6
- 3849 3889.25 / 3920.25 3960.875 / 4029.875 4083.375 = 2.6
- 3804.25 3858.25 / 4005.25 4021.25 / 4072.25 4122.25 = -4.8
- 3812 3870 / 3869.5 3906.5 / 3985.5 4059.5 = 5.1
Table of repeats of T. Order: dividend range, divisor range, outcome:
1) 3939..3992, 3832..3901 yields 1.13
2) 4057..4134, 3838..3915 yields 1.31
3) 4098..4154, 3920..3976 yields 1.36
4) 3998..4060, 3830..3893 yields 1.61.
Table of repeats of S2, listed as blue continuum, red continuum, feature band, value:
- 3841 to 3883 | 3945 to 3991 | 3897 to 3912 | -0.10 mag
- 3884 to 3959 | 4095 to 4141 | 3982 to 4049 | -0.21 mag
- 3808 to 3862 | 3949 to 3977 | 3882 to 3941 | -0.14 mag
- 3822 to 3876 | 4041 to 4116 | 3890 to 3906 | 0.08 mag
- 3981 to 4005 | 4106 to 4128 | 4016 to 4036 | -0.11 mag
